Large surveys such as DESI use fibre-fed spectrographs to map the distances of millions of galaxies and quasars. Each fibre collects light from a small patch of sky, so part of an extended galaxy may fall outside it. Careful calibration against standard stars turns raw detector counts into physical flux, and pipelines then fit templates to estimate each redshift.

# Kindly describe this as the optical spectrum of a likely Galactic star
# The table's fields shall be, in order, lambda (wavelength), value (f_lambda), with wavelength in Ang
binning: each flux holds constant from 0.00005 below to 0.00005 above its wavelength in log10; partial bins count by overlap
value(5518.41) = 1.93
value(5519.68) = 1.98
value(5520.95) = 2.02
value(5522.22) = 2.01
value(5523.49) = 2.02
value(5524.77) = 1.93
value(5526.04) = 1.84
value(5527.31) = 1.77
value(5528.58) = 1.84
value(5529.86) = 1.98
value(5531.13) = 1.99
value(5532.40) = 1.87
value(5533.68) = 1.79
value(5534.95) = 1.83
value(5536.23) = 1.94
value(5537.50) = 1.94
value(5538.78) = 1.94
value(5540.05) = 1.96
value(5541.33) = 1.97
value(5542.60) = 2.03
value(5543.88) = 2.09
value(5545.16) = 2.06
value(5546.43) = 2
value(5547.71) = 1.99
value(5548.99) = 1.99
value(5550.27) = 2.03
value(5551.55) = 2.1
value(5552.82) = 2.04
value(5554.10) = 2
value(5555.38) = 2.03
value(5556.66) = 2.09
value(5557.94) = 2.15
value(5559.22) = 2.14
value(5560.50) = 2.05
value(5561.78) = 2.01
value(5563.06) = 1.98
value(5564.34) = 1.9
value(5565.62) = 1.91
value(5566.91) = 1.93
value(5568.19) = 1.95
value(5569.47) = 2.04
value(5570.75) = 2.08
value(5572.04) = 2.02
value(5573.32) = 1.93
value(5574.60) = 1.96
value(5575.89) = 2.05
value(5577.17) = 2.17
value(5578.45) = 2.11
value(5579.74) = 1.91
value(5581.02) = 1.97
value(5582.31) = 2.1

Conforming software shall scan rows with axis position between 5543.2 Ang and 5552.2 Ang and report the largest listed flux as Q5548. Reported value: 2.1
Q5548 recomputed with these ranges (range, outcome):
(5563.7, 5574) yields 2.08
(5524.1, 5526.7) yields 1.93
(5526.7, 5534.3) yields 1.99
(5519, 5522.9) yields 2.02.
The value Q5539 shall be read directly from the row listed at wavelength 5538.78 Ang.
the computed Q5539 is 1.94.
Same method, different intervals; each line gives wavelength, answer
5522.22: 2.01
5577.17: 2.17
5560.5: 2.05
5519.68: 1.98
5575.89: 2.05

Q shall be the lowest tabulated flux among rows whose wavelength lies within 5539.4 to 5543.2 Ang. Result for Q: 1.96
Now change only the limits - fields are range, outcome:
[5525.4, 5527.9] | 1.77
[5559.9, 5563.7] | 1.98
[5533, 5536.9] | 1.79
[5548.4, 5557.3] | 1.99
